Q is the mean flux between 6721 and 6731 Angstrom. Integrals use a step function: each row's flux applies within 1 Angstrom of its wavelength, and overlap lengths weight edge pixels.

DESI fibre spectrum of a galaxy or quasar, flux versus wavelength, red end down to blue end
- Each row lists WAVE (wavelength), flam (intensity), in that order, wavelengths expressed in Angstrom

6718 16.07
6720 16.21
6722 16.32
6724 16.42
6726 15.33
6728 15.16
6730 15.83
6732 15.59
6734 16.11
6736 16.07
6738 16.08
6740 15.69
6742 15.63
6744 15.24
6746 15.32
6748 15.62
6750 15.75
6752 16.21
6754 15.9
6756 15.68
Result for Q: 15.8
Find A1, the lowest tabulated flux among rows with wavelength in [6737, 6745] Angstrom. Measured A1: 15.24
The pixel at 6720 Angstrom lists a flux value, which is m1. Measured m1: 16.21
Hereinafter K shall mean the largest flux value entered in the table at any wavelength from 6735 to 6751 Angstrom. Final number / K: 16.08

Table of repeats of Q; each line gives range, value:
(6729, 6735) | 15.8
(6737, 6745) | 15.7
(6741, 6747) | 15.4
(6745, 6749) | 15.5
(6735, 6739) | 16.1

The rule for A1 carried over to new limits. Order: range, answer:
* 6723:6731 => 15.16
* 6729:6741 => 15.59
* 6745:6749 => 15.32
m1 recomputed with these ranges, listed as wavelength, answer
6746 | 15.32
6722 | 16.32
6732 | 15.59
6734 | 16.11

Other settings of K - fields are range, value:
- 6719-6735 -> 16.42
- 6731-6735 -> 16.11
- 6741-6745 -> 15.63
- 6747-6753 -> 16.21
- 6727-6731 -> 15.83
